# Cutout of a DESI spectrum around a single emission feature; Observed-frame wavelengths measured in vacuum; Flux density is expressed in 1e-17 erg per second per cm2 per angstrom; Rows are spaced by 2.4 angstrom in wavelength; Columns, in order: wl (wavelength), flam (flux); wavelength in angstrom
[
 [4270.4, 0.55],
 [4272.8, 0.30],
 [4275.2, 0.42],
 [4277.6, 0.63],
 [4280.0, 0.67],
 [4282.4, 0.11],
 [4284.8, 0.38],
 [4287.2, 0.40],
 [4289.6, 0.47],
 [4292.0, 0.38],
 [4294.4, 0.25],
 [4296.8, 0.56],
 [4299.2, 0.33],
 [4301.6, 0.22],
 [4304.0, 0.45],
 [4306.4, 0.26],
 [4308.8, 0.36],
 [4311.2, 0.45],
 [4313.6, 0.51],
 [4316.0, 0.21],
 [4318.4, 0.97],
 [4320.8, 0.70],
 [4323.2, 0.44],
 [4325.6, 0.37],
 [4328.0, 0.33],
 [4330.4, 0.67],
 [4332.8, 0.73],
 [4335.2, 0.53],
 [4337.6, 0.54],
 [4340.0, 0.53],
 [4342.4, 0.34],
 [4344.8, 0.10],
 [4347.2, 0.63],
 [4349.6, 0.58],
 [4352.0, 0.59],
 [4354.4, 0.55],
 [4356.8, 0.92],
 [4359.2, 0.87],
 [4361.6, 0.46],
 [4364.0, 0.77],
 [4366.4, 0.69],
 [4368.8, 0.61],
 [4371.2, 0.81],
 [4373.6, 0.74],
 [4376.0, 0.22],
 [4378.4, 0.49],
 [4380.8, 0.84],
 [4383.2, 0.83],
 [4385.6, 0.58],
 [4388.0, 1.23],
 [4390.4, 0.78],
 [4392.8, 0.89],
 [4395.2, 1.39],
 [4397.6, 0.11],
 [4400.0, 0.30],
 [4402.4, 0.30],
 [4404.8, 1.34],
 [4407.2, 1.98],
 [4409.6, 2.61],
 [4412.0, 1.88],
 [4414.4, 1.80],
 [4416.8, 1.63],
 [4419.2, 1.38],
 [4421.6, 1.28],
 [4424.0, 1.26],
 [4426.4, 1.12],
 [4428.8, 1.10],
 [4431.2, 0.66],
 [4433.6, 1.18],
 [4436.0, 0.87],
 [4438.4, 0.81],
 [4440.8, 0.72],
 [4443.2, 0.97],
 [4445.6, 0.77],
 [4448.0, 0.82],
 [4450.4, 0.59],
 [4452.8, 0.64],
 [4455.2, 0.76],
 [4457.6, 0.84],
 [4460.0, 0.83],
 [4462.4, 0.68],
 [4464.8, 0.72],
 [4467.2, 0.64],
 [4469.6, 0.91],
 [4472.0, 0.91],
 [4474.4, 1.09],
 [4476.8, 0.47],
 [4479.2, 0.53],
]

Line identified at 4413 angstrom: Lyman alpha 1216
